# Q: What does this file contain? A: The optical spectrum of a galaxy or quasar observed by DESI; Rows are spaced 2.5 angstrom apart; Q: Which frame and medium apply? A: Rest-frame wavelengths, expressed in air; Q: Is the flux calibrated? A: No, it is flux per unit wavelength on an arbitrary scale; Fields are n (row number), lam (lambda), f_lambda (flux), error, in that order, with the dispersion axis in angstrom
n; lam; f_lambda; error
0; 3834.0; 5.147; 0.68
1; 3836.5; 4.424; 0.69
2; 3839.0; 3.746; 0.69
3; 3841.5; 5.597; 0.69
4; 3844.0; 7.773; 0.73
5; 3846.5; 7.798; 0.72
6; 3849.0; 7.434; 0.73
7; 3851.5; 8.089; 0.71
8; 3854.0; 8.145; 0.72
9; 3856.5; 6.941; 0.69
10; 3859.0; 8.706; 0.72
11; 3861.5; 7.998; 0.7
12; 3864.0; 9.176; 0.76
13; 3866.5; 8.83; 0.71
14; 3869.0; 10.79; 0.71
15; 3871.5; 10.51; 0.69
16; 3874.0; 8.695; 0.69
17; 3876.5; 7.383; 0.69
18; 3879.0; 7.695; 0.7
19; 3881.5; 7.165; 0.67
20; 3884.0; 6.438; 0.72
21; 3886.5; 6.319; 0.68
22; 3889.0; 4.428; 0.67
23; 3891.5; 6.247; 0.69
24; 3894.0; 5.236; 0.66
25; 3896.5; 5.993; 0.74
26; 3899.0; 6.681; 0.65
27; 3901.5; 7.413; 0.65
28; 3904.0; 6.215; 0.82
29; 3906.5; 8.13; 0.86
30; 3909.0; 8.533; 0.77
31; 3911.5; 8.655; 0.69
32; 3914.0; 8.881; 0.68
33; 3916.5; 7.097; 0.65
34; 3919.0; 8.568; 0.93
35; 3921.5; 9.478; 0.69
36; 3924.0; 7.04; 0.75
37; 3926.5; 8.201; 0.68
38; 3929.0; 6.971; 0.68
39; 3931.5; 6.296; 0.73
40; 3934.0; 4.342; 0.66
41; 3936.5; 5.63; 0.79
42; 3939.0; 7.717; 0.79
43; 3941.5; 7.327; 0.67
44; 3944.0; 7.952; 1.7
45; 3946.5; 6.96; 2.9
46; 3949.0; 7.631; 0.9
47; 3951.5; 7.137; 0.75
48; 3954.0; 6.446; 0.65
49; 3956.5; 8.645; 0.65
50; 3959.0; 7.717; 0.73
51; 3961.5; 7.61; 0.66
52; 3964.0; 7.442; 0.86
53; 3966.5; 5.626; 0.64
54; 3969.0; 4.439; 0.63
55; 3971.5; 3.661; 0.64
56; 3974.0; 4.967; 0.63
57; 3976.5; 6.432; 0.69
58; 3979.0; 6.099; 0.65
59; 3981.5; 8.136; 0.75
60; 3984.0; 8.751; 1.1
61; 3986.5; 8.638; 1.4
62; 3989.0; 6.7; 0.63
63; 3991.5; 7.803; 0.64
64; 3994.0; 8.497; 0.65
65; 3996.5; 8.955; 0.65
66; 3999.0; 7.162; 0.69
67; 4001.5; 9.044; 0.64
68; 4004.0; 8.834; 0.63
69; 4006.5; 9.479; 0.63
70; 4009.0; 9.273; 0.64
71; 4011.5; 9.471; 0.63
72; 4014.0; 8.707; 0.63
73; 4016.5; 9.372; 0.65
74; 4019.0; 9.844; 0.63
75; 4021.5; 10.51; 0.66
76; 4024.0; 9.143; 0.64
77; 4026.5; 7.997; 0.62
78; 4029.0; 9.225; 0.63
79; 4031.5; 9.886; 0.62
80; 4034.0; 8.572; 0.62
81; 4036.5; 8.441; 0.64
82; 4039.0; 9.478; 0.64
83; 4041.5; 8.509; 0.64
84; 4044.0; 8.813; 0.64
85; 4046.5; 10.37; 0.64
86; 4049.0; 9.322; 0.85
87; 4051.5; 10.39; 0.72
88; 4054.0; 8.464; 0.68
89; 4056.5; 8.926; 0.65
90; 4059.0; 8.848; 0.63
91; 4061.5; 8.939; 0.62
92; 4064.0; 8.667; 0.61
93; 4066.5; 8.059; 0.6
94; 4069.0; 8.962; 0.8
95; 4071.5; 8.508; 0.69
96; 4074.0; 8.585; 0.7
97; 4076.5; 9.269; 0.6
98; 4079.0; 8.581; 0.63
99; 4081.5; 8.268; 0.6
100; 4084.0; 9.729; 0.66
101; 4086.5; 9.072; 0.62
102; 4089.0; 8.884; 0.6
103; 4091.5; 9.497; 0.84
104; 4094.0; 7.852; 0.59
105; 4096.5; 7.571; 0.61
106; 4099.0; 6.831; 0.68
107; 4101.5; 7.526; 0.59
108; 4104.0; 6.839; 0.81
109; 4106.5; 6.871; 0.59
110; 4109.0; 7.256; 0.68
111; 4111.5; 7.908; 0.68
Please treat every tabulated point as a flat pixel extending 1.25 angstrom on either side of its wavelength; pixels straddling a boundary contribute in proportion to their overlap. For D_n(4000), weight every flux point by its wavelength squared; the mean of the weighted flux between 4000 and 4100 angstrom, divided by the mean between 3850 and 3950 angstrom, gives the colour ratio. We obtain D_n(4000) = 1.29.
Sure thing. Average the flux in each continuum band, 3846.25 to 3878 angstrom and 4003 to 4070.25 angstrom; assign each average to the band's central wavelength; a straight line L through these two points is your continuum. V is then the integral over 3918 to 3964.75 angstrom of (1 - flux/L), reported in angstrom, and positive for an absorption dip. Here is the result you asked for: 7.87 angstrom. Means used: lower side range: 8.52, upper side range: 9.13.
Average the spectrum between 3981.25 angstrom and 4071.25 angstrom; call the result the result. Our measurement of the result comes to 8.9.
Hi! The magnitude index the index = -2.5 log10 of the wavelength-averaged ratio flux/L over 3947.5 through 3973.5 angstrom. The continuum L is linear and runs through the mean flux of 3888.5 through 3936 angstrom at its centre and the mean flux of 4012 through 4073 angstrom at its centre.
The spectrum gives 0.18 mag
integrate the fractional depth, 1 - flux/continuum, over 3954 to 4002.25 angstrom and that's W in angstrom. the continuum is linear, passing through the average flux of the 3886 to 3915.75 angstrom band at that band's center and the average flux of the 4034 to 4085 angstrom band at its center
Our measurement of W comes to 4.7 angstrom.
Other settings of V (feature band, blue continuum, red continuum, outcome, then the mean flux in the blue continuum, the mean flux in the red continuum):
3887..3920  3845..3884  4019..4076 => 5.5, 8.29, 9.05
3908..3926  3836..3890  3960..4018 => -1.8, 7.51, 7.62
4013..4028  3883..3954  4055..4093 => -1.9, 7.05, 8.84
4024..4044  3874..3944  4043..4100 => -1.1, 7.09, 8.81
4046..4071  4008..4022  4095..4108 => -2.2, 9.48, 7.14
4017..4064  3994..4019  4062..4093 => -1.6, 8.95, 8.83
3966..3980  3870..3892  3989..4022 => 5.5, 7.28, 8.87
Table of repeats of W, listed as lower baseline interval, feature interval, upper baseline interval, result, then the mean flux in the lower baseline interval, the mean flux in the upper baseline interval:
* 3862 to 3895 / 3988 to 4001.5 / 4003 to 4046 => 1.38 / 7.64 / 9.17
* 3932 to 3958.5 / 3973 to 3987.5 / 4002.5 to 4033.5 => 1.66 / 6.98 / 9.29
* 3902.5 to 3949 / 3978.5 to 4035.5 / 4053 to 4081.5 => -3.93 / 7.45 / 8.69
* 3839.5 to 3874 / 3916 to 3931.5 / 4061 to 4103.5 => 0.91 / 8.21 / 8.48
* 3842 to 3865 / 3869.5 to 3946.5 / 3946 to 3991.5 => 1.49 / 7.92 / 6.86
